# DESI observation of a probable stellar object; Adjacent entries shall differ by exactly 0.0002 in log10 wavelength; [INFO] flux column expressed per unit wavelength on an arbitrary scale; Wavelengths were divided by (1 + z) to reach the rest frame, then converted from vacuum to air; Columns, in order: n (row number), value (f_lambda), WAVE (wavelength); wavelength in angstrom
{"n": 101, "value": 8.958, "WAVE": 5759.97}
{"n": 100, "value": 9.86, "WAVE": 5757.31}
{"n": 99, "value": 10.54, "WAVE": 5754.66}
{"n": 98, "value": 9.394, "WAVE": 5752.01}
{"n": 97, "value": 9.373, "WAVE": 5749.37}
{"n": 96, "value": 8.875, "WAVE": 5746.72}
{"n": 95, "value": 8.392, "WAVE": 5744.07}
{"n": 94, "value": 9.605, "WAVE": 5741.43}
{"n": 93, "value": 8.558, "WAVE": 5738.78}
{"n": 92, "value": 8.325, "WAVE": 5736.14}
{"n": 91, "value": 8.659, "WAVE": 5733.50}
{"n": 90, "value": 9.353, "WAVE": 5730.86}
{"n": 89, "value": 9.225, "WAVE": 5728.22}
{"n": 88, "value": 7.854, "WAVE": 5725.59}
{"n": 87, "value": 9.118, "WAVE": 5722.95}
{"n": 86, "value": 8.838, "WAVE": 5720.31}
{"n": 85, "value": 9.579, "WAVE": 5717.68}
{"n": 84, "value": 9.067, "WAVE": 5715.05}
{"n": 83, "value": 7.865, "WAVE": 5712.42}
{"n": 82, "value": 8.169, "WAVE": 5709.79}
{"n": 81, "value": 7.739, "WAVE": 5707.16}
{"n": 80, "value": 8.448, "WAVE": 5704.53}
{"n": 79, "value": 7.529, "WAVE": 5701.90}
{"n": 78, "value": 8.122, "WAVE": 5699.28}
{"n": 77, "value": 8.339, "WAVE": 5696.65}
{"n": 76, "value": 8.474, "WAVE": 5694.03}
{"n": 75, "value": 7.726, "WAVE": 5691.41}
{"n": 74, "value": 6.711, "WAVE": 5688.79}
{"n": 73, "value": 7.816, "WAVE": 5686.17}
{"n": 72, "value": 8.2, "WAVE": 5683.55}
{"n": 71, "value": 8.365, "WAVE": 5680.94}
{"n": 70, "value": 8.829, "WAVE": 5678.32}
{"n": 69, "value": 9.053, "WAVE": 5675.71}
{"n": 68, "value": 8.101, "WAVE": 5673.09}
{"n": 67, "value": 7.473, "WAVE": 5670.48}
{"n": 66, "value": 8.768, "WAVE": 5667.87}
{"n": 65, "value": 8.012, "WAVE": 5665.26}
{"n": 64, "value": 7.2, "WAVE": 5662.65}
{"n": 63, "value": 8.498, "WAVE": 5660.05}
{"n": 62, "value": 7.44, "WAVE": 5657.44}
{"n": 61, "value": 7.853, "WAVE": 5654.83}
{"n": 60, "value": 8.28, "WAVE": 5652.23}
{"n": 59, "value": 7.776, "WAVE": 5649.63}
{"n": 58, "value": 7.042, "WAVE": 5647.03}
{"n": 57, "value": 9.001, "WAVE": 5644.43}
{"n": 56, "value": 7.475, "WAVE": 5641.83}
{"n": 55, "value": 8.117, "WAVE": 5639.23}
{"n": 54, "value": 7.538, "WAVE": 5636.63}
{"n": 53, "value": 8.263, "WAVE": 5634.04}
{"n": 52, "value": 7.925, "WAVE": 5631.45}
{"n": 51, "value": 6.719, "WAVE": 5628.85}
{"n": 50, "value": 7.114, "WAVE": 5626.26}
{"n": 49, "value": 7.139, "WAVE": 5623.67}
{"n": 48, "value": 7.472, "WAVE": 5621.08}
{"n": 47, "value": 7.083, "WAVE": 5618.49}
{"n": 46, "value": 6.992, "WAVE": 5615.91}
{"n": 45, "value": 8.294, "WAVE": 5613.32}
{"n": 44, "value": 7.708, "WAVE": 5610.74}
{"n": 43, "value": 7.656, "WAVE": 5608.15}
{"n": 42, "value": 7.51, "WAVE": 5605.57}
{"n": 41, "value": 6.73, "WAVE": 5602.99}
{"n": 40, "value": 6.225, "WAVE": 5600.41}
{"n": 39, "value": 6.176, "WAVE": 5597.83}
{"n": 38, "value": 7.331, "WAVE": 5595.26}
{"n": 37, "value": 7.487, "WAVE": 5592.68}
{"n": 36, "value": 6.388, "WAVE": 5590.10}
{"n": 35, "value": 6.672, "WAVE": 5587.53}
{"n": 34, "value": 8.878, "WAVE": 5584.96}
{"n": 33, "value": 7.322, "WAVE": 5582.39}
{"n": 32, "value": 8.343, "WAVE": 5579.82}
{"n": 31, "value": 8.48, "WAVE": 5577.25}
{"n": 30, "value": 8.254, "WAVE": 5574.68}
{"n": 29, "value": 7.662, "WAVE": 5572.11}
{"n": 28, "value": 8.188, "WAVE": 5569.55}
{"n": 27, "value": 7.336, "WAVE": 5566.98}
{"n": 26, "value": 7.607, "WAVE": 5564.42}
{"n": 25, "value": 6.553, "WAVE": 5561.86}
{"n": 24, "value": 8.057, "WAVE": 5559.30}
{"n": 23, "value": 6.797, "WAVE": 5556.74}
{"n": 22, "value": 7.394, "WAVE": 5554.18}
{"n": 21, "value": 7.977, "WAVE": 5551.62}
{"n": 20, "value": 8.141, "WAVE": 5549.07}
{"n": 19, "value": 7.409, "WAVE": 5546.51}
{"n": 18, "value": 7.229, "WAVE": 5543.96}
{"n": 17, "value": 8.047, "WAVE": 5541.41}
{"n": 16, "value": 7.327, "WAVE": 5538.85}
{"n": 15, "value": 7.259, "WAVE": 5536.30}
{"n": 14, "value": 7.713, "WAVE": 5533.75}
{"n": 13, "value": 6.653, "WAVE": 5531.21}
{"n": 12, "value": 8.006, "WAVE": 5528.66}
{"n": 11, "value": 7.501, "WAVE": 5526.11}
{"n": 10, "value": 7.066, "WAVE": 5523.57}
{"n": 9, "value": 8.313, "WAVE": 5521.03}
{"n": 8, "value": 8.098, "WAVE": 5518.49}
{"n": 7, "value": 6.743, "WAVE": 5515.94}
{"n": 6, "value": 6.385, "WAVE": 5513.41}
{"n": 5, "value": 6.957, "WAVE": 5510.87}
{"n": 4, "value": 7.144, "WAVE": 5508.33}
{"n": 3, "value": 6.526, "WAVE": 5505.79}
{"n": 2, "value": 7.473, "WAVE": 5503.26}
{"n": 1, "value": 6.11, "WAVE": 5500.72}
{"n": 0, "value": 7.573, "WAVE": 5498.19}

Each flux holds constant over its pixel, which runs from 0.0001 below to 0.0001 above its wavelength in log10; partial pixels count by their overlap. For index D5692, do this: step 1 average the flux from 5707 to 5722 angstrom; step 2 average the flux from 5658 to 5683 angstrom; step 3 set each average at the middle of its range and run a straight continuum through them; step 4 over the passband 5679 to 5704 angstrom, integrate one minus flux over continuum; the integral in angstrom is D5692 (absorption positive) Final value 1.4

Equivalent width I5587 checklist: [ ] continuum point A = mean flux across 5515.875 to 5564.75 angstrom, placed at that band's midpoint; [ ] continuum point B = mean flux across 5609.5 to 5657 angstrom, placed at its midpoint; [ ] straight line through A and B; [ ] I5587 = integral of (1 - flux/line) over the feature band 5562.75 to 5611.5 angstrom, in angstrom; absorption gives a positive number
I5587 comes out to 0.8 angstrom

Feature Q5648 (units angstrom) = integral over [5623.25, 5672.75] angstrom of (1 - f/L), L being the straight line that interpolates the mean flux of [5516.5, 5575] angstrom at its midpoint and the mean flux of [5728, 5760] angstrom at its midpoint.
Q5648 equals 3.6 angstrom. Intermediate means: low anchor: 7.57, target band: 7.79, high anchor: 9.17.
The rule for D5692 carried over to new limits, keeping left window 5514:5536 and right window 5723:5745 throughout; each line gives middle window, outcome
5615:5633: 1.9 angstrom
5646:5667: 1.3 angstrom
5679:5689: 0.6 angstrom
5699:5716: 1.0 angstrom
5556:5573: 0.5 angstrom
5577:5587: -0.4 angstrom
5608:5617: 0.4 angstrom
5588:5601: 1.9 angstrom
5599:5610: 1.3 angstrom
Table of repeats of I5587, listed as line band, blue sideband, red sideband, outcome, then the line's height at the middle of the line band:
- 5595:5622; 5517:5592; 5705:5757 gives 2.7 angstrom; 8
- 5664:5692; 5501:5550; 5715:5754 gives 1.4 angstrom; 8.53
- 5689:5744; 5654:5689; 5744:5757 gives 2.3 angstrom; 8.85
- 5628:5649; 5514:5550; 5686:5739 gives 0.6 angstrom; 8.02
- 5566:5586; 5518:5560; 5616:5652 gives -1.3 angstrom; 7.58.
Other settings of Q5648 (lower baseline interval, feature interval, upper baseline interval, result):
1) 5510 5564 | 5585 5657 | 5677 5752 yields 4.5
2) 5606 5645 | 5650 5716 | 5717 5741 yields 1.7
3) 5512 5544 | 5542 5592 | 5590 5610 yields -3.0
